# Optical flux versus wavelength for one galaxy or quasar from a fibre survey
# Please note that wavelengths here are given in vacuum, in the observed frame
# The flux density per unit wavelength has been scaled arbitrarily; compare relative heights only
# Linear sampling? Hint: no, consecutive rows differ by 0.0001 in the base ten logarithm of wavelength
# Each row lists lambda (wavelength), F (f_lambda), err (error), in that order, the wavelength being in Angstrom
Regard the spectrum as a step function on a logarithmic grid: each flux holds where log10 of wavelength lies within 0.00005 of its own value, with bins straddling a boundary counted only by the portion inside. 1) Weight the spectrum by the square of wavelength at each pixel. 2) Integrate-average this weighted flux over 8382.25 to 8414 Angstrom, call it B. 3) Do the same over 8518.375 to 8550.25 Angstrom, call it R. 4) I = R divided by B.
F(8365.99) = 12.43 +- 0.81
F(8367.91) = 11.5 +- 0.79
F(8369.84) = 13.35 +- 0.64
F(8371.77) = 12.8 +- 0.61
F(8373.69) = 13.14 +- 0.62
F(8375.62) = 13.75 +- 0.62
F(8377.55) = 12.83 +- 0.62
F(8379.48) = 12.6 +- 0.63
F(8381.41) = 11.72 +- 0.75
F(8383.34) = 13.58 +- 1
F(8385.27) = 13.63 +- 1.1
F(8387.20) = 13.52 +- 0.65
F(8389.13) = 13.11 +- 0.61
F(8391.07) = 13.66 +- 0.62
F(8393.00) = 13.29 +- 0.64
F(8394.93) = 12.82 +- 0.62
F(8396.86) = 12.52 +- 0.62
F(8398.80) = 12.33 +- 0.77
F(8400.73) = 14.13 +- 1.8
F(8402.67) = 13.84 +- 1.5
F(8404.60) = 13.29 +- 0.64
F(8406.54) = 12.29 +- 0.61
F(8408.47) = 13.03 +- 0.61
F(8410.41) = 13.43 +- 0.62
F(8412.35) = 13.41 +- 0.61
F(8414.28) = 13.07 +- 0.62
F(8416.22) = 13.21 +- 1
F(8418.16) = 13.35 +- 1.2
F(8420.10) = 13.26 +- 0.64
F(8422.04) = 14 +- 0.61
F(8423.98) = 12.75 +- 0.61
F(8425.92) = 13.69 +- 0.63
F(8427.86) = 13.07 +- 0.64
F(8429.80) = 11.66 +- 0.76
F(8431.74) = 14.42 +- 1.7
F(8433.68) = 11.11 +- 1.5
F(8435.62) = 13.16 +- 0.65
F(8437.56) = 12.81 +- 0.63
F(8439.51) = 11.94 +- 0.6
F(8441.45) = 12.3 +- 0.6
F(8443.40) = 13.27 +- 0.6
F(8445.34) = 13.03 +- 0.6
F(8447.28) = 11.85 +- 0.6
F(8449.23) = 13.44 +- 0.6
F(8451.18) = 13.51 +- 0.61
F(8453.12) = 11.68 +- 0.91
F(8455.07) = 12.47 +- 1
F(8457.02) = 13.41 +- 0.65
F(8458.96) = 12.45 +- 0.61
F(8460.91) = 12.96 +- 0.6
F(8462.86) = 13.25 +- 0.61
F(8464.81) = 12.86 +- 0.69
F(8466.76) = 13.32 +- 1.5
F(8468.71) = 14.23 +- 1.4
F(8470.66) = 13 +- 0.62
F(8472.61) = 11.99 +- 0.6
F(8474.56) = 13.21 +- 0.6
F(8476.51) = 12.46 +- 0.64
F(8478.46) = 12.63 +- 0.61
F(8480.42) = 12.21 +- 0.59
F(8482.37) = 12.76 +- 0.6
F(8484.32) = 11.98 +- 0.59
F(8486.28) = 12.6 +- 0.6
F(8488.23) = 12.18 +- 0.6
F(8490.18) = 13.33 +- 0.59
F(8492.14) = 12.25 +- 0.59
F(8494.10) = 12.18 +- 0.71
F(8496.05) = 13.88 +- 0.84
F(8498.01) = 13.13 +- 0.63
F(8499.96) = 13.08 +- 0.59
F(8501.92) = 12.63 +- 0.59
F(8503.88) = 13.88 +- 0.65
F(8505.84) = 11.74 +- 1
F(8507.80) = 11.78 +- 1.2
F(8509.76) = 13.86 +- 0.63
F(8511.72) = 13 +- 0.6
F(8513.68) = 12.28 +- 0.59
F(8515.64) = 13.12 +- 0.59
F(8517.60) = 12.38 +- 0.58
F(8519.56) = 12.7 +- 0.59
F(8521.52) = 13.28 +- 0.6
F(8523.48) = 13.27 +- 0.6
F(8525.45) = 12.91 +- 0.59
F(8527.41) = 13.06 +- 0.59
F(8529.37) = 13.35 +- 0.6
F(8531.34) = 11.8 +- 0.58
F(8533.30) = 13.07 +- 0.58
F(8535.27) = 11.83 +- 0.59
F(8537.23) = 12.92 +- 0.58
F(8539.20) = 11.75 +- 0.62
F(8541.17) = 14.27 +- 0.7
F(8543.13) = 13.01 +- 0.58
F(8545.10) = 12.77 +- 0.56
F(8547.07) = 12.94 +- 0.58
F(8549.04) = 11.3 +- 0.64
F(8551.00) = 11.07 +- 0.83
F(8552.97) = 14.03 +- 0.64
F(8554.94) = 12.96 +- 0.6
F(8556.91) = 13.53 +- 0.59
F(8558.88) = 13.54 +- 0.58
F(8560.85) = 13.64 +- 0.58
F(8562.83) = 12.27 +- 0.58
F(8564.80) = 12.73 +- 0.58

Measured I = 1.00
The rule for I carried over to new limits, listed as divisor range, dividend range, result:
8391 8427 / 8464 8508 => 0.98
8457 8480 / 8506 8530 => 1.01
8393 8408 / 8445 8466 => 0.99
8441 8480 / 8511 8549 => 1.01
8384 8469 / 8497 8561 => 1.01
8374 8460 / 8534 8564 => 1.02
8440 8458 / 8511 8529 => 1.03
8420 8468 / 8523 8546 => 1.02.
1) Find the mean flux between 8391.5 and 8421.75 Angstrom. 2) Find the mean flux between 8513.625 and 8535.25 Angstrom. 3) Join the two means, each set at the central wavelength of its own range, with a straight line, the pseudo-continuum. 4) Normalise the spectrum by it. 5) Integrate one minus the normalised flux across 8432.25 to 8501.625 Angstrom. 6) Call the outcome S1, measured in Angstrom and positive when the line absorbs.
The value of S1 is 1.3 Angstrom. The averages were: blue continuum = 13.2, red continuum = 12.8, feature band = 12.8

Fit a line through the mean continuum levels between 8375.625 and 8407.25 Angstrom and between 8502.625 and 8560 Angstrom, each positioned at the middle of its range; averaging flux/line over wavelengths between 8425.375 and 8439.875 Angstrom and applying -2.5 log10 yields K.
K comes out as 0.02 mag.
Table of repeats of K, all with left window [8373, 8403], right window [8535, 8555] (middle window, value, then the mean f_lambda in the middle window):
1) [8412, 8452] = 0.00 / 13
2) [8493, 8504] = -0.02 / 13.1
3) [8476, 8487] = 0.04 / 12.4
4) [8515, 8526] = -0.02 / 12.9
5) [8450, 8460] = 0.02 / 12.7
